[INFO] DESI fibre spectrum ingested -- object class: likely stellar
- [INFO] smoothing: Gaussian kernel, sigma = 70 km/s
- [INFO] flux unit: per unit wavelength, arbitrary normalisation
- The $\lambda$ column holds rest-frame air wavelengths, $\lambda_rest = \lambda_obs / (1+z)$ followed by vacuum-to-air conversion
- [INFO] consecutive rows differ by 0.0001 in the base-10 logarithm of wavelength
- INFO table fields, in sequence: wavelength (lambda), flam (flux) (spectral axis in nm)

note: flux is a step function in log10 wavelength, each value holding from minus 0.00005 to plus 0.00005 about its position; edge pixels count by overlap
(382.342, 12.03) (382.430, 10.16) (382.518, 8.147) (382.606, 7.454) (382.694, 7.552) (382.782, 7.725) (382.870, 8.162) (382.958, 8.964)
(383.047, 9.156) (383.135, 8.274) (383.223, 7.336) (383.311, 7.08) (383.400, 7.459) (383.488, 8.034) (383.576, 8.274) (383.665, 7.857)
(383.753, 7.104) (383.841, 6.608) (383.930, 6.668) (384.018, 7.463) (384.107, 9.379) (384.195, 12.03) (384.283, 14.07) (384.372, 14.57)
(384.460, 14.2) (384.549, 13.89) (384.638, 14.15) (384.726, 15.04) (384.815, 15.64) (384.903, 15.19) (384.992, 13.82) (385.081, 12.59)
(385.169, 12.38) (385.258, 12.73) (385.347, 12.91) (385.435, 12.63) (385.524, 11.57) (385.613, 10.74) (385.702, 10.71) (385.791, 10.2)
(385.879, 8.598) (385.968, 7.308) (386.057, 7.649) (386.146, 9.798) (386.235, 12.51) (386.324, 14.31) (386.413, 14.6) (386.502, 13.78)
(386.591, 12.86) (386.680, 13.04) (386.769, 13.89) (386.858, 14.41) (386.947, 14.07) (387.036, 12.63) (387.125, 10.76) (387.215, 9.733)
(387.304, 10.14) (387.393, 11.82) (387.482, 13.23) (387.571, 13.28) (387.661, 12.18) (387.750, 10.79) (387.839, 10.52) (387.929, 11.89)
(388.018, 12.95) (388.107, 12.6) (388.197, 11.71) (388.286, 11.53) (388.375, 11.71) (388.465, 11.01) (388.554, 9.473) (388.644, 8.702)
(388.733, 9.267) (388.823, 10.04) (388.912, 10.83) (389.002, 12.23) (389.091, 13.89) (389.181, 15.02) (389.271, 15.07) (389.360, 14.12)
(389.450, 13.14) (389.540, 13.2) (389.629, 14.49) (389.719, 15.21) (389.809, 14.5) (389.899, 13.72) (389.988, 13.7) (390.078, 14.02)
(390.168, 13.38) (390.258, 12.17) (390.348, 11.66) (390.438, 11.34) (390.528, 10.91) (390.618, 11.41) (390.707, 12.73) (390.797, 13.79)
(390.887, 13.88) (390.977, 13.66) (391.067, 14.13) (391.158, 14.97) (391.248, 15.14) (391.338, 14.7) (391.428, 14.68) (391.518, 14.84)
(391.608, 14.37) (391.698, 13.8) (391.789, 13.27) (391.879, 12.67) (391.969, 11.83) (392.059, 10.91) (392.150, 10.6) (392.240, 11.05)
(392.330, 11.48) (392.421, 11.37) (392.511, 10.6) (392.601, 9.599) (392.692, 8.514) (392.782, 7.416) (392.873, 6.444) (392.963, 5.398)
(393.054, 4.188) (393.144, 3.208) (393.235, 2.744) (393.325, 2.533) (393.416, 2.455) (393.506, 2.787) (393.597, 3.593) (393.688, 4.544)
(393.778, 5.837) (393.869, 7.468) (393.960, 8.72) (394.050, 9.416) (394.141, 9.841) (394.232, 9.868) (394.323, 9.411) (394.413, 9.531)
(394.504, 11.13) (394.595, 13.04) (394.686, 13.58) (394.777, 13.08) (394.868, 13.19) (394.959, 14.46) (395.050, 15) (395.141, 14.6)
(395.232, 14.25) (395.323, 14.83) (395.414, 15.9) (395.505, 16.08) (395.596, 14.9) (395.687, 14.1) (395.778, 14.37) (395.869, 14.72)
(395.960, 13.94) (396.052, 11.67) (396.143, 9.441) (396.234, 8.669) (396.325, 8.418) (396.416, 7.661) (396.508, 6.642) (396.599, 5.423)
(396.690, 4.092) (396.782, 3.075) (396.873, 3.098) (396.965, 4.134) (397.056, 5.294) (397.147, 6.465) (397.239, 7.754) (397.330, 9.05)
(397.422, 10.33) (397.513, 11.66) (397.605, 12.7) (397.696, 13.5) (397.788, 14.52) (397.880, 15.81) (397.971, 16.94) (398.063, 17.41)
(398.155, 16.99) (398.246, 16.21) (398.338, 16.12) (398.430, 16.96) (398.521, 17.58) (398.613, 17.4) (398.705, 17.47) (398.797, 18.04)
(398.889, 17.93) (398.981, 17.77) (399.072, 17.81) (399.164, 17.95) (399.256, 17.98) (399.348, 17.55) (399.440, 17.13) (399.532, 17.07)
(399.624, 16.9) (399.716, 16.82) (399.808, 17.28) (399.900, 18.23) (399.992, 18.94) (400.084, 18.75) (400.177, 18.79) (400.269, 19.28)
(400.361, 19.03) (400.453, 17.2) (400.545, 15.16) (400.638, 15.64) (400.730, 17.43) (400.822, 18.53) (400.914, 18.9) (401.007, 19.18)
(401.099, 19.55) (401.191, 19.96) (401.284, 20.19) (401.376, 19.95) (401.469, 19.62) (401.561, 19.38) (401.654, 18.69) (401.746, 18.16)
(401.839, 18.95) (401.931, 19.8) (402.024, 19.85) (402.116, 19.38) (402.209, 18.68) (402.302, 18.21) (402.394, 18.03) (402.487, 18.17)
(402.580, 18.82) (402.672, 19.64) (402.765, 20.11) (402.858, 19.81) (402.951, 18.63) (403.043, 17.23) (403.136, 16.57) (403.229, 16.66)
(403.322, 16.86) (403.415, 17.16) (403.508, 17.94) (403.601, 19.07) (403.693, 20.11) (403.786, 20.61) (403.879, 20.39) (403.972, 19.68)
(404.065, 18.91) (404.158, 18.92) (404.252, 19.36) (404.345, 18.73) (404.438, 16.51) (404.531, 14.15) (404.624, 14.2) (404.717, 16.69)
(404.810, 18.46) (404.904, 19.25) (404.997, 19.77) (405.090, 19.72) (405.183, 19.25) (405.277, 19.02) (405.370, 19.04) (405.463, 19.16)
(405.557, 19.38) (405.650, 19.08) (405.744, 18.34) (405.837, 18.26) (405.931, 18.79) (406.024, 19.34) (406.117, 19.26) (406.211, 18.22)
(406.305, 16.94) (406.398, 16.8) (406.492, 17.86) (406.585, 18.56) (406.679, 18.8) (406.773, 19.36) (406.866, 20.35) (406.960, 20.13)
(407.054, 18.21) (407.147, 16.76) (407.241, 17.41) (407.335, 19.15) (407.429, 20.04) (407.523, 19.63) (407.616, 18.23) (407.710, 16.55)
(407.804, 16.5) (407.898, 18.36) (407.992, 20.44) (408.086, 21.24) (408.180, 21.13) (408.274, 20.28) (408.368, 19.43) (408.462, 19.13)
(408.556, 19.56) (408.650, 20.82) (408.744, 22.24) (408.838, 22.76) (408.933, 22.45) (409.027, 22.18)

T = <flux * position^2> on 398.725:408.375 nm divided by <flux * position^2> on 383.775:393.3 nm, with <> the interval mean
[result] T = 1.69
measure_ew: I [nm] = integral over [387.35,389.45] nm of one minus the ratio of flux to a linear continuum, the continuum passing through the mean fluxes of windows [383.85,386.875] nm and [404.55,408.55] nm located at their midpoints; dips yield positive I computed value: 0.18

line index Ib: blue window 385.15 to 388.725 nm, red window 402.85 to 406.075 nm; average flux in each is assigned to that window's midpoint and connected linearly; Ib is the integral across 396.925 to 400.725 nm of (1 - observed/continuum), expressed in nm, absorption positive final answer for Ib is 0.178 nm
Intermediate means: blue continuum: 11.7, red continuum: 18.4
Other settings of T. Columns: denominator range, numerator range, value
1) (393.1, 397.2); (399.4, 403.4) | 2.05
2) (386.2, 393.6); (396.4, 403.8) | 1.48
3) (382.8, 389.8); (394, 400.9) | 1.27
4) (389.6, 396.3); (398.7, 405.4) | 1.71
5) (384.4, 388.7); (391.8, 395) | 0.74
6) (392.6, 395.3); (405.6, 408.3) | 2.33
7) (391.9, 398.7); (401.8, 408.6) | 1.88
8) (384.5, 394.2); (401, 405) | 1.76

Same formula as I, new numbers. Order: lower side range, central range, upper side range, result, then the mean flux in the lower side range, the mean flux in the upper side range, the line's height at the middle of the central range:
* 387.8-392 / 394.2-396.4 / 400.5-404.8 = 0.35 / 12.9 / 18.4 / 15.2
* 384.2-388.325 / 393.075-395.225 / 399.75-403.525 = 0.95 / 12.4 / 18.5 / 15.5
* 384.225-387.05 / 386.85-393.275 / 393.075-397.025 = -0.37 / 12.7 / 9.39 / 11.1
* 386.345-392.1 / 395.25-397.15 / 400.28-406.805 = 0.70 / 12.8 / 18.5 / 15.6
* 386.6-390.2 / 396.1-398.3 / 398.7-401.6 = 0.92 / 12.4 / 18.2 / 16.7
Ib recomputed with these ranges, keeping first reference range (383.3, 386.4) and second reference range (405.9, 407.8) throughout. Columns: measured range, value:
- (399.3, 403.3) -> -0.43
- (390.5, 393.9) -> 0.91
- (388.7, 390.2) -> -0.08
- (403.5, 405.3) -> -0.09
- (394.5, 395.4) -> 0.04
